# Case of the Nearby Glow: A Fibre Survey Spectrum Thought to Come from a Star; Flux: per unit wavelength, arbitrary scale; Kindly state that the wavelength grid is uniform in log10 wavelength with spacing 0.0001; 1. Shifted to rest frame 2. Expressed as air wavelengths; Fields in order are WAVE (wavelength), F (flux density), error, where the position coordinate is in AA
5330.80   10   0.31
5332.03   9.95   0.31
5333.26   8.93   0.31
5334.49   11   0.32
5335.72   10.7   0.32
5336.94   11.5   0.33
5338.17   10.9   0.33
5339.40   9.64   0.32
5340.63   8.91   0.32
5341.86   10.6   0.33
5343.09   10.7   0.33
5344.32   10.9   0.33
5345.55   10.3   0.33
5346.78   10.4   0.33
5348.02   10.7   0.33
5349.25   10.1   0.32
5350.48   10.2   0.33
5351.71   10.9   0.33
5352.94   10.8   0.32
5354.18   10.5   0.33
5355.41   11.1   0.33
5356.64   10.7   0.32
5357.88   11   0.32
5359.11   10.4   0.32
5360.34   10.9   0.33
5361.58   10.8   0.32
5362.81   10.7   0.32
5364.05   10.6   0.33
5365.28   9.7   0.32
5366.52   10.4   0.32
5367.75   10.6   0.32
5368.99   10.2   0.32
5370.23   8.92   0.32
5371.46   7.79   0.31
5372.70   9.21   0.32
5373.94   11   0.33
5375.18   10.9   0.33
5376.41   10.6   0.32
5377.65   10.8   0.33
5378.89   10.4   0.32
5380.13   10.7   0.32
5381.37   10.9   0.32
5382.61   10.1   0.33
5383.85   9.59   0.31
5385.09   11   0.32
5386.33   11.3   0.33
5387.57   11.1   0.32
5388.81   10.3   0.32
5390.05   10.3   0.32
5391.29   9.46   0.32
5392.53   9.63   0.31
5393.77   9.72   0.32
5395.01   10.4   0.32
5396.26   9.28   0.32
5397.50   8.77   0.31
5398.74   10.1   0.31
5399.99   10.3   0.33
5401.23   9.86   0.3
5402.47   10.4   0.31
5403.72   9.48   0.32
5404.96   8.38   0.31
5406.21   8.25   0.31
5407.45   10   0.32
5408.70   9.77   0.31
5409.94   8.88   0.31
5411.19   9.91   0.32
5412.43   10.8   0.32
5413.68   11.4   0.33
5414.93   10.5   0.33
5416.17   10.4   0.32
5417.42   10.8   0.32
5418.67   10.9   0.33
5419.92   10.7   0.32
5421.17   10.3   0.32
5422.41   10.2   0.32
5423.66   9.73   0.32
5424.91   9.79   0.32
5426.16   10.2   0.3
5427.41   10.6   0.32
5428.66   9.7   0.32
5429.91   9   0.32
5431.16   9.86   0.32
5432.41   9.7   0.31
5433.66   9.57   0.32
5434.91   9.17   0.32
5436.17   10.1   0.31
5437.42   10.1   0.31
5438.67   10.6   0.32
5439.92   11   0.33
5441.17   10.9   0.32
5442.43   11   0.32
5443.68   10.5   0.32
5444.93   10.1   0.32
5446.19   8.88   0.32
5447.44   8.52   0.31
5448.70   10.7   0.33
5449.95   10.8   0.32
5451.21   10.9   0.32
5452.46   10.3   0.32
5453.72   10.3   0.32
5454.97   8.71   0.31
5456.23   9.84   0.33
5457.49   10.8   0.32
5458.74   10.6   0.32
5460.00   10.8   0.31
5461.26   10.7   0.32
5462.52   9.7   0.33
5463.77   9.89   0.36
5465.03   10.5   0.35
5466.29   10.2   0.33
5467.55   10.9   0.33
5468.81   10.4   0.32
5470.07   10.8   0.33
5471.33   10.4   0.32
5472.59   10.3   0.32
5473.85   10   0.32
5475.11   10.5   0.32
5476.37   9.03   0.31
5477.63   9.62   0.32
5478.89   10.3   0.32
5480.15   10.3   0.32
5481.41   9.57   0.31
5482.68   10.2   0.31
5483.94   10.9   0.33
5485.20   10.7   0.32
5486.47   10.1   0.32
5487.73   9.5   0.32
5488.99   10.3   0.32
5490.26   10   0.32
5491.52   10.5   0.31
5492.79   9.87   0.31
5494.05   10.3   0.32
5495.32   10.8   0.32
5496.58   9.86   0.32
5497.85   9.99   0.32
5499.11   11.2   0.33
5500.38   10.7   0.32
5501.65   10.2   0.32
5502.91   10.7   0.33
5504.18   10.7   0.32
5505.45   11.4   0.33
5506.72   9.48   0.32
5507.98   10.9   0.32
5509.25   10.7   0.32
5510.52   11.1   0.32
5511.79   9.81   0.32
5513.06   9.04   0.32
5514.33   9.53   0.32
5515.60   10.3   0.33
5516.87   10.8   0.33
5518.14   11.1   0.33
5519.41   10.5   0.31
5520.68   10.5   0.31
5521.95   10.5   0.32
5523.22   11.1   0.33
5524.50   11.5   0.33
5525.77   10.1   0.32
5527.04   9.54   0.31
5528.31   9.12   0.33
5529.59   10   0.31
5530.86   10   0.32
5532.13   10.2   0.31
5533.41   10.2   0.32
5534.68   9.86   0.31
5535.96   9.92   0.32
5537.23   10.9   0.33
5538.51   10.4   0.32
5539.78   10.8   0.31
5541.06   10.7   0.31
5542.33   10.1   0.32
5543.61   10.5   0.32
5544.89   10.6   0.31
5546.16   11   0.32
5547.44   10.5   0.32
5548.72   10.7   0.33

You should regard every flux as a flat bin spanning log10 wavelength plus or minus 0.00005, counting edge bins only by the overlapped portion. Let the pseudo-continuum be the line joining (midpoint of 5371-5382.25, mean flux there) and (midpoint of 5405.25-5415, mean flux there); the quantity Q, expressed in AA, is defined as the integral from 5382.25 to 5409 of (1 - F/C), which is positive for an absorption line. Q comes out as 0.4 AA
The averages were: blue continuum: 10.3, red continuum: 9.85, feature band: 9.88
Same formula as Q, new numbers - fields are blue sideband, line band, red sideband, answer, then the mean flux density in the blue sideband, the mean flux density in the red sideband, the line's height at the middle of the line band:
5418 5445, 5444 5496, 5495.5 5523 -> 0.6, 10.2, 10.4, 10.3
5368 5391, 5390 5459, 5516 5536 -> 1.9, 10.3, 10.3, 10.3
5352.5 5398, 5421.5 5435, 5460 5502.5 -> 0.6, 10.3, 10.3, 10.3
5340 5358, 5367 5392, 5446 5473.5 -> 0.4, 10.5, 10.2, 10.4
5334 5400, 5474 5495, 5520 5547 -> 0.5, 10.3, 10.4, 10.4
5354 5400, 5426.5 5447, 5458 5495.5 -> 0.4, 10.3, 10.3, 10.3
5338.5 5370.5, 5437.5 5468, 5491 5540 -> 0.3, 10.4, 10.4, 10.4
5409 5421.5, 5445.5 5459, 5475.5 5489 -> 0.3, 10.4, 10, 10.2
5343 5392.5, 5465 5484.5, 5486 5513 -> 0.3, 10.4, 10.4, 10.4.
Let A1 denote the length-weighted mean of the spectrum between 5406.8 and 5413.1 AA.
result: 9.88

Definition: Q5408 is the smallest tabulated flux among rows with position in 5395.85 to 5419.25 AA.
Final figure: 8.25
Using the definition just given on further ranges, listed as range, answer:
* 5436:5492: 8.52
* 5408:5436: 8.88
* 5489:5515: 9.04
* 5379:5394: 9.46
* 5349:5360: 10.1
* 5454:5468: 8.71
